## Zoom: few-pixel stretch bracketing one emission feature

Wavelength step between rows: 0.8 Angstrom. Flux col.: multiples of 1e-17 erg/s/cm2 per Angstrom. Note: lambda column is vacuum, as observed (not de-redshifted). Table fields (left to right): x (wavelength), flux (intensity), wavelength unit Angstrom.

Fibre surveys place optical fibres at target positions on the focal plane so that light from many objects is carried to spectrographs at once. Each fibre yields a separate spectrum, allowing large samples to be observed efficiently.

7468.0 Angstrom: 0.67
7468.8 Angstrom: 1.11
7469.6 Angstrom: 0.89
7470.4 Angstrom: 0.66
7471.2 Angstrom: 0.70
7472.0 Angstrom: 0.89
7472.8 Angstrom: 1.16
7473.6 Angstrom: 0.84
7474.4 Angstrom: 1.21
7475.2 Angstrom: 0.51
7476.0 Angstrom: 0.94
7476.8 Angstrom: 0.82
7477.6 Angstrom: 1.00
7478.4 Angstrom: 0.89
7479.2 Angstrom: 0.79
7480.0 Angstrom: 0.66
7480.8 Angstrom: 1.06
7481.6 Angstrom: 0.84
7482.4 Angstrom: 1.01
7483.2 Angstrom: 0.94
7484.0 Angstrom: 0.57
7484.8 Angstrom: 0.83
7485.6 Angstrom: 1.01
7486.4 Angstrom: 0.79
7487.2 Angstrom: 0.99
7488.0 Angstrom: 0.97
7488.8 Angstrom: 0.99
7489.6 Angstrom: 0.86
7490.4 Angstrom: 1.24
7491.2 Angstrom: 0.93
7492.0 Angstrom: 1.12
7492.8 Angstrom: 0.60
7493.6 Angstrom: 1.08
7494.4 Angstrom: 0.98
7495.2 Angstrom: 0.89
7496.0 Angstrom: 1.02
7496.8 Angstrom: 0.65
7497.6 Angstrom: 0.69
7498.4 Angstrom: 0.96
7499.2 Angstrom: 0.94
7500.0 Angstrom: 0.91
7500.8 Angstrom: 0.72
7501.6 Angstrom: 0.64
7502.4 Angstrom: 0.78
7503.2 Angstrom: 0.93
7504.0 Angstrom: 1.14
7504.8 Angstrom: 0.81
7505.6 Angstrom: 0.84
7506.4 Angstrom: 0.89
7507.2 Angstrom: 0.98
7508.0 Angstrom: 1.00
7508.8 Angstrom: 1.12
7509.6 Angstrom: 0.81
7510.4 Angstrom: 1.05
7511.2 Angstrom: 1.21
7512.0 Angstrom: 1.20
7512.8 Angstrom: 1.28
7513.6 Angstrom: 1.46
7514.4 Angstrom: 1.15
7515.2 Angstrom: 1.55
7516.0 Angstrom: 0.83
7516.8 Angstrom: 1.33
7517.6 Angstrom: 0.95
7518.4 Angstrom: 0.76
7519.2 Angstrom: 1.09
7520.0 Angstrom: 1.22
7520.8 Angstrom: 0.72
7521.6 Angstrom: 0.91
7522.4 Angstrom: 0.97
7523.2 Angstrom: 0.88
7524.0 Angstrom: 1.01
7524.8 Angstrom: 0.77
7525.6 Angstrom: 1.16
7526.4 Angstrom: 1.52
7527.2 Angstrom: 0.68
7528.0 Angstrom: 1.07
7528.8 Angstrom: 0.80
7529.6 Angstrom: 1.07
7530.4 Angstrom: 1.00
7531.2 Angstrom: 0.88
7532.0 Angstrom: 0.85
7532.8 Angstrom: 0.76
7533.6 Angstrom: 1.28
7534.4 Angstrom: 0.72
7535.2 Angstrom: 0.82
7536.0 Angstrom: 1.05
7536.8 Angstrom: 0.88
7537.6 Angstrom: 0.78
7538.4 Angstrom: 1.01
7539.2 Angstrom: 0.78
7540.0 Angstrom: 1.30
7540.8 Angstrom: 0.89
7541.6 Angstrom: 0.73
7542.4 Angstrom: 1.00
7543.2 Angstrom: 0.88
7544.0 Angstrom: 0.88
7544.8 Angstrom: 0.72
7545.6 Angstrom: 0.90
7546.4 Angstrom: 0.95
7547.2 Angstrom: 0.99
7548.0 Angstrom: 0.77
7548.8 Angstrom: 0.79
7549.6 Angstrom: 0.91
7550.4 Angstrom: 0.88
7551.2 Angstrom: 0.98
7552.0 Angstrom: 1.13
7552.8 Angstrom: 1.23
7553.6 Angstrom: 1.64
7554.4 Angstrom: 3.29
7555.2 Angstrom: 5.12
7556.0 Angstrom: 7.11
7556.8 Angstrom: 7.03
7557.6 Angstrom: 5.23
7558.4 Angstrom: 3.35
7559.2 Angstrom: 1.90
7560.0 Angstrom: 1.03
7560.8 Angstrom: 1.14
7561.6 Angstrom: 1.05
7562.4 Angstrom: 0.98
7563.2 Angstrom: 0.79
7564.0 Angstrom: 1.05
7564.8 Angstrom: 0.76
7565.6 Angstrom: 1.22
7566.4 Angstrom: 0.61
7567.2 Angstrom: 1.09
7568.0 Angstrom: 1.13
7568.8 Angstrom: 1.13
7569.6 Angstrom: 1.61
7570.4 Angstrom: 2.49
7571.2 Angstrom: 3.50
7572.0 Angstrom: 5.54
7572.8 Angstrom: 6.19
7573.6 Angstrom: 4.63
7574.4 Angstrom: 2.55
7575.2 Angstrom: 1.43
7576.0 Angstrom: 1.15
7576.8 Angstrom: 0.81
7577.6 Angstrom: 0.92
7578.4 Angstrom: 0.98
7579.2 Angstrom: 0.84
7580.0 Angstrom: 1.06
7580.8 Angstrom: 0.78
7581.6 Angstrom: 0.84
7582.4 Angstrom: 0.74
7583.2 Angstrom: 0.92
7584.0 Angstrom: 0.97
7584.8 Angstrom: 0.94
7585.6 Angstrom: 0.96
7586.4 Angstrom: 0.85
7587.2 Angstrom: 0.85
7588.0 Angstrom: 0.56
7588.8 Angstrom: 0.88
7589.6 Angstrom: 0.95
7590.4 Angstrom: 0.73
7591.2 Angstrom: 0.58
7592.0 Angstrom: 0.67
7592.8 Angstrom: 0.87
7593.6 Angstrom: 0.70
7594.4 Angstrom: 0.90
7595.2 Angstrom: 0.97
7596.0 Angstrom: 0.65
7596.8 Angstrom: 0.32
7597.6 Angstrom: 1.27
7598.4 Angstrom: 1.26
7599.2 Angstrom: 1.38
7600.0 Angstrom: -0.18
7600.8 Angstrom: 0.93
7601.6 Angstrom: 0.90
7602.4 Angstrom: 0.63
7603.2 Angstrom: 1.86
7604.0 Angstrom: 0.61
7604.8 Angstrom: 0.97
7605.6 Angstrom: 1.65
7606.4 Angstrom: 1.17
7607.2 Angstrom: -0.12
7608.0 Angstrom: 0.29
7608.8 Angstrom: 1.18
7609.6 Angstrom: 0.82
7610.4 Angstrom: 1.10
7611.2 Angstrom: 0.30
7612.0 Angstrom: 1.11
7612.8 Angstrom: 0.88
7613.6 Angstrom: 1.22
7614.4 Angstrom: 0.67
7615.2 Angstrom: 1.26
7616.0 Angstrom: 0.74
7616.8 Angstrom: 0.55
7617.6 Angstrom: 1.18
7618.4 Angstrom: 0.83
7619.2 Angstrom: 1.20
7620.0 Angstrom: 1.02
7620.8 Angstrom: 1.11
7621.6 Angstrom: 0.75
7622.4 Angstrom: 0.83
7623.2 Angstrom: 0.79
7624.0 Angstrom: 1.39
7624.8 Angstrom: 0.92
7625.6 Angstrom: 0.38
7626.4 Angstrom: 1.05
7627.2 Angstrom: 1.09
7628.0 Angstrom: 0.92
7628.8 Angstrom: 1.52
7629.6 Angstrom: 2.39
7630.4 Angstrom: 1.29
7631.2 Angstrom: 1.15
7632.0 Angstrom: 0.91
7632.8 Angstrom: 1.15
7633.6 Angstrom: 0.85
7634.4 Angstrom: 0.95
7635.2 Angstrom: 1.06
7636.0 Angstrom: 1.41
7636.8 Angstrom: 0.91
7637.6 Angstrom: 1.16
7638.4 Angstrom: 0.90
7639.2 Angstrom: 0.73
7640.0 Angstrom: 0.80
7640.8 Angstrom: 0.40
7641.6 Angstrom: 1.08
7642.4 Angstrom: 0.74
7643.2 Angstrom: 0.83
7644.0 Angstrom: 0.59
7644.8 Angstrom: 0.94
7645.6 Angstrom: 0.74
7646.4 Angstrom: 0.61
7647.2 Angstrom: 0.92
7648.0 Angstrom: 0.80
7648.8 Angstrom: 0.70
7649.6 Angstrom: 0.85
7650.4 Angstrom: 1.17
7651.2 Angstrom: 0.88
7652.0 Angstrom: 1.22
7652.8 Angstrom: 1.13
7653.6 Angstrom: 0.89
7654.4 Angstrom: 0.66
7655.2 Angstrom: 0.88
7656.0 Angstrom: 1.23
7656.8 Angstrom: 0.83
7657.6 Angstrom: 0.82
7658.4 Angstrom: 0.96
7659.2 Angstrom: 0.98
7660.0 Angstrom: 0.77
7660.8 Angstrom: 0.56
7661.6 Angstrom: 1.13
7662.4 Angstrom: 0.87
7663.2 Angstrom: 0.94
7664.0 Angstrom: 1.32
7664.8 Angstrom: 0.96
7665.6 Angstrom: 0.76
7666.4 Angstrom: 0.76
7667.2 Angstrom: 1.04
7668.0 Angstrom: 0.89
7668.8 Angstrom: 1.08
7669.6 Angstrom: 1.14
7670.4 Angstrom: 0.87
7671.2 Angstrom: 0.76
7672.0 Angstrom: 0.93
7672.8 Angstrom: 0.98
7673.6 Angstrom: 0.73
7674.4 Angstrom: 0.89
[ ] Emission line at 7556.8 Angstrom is [S II] 6716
